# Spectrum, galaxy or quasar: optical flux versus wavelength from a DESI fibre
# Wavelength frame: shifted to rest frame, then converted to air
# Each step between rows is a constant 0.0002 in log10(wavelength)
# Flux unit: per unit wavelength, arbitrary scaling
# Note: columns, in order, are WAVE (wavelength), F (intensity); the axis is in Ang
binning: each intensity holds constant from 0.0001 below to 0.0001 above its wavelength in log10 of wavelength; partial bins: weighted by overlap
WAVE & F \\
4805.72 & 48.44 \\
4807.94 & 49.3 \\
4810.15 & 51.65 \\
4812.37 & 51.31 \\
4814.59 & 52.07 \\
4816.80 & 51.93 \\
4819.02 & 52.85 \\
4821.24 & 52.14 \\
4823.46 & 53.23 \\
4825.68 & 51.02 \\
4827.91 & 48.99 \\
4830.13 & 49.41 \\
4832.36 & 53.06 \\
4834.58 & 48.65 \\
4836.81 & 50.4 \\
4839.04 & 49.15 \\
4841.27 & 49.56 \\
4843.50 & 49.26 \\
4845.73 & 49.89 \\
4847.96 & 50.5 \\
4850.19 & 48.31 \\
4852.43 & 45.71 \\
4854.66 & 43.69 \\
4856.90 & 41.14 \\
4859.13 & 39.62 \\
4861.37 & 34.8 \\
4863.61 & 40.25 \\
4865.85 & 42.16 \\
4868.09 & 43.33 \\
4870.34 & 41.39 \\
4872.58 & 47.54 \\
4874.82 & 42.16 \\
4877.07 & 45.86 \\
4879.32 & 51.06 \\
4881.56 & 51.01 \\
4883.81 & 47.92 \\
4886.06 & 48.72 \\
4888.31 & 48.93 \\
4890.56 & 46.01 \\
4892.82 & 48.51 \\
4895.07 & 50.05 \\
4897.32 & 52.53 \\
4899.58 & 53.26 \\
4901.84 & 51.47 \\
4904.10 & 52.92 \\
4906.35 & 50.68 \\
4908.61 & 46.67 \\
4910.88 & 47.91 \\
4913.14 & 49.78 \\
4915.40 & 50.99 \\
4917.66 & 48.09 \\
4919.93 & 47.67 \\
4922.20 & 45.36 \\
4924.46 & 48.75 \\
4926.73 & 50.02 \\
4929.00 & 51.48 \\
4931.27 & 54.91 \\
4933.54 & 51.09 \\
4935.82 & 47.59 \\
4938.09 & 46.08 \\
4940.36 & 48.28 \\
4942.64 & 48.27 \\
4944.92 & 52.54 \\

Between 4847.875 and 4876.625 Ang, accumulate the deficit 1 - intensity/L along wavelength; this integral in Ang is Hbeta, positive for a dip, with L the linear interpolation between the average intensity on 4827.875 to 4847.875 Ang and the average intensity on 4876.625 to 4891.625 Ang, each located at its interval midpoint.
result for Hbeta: 3.7 Ang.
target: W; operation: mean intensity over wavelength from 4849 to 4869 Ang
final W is 42.1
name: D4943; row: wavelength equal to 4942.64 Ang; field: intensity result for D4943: 48.27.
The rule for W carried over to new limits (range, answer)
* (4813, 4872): 47.4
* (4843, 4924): 47.1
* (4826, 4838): 50.1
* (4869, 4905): 48.6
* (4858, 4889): 44.6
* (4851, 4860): 42.8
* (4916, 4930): 48.6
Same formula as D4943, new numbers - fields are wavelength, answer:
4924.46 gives 48.75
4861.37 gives 34.8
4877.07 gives 45.86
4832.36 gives 53.06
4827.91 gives 48.99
